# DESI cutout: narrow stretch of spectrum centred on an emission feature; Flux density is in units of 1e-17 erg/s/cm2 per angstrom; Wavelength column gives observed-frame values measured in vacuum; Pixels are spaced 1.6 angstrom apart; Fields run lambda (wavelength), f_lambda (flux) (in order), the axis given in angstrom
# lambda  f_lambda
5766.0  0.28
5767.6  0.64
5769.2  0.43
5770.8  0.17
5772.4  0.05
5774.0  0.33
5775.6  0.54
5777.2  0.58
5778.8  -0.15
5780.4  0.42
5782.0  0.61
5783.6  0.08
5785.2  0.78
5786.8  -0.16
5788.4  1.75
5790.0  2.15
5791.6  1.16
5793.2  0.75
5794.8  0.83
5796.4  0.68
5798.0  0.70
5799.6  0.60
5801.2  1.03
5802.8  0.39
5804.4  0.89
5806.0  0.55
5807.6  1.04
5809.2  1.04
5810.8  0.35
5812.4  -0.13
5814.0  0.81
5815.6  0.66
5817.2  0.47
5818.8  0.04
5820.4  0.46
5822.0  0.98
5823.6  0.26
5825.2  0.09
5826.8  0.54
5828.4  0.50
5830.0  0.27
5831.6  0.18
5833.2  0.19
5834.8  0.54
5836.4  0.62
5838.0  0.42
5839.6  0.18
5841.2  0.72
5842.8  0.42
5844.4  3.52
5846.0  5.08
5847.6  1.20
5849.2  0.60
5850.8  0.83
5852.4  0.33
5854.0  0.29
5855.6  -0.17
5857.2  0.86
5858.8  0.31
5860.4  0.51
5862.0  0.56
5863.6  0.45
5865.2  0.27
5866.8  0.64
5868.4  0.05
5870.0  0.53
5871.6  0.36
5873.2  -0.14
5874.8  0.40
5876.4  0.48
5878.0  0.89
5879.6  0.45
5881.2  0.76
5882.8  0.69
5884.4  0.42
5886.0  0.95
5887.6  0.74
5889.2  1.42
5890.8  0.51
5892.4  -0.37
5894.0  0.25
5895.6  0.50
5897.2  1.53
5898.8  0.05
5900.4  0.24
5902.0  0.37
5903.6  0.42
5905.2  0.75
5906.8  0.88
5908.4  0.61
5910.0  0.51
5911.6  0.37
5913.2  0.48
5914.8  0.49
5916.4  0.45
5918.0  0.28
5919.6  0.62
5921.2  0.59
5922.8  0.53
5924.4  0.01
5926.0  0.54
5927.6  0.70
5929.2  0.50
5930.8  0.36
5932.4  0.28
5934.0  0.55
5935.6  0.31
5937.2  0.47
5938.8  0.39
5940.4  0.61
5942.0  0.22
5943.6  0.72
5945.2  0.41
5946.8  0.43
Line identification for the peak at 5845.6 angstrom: [O III] 5007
